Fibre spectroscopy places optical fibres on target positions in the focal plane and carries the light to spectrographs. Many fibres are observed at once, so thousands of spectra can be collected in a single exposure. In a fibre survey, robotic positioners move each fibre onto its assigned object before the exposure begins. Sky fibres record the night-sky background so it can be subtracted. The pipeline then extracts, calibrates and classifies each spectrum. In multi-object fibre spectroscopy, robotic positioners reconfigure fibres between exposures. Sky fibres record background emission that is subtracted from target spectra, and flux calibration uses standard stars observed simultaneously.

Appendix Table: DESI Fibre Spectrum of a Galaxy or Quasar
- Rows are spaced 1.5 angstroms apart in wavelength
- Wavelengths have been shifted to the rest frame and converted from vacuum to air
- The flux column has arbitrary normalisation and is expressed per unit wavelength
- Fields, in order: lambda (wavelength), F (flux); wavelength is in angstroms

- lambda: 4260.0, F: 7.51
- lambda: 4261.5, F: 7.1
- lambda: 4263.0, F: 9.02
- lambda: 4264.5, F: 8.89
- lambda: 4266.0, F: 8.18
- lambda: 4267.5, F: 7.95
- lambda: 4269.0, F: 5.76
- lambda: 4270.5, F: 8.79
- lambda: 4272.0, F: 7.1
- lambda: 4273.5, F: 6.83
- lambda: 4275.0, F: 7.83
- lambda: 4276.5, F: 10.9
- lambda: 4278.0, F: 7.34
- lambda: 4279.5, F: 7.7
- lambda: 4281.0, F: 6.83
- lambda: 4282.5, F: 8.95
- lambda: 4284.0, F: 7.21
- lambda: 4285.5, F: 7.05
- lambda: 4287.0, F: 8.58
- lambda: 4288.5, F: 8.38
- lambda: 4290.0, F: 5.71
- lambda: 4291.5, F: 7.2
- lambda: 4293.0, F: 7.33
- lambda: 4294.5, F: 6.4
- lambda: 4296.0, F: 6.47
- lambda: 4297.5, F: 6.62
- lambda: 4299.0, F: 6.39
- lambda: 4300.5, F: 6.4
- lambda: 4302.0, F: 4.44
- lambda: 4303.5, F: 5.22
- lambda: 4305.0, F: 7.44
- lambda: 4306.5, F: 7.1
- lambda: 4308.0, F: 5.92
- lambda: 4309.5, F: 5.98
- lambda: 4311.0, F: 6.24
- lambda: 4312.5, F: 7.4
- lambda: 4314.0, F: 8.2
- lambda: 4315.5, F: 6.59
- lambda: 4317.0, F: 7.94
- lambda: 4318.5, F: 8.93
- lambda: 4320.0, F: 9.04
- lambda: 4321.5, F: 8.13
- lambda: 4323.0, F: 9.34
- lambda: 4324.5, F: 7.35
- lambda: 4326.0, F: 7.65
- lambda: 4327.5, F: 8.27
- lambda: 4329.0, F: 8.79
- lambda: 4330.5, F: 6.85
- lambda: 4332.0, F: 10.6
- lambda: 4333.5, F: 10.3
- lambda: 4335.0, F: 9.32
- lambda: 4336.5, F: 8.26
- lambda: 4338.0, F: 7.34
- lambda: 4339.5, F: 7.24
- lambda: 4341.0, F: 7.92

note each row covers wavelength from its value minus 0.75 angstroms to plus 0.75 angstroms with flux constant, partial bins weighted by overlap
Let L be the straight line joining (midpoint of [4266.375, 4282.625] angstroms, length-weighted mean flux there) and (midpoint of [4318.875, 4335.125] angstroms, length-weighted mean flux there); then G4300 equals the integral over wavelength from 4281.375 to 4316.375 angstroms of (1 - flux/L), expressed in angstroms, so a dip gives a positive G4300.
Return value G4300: 5.7 angstroms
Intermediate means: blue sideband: 7.78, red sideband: 8.68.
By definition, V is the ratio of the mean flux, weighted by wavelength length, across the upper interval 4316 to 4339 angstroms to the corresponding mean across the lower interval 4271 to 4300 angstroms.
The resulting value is 1.1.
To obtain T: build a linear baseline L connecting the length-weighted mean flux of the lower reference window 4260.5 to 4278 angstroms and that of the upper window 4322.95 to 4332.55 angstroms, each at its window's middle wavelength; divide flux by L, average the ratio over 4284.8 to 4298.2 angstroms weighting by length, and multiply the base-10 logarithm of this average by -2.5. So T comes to 0.15 mag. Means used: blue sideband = 7.99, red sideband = 8.29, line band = 7.08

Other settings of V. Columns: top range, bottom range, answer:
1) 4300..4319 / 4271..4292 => 0.87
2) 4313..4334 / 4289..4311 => 1.32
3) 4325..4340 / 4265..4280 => 1.08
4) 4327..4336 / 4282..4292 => 1.19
